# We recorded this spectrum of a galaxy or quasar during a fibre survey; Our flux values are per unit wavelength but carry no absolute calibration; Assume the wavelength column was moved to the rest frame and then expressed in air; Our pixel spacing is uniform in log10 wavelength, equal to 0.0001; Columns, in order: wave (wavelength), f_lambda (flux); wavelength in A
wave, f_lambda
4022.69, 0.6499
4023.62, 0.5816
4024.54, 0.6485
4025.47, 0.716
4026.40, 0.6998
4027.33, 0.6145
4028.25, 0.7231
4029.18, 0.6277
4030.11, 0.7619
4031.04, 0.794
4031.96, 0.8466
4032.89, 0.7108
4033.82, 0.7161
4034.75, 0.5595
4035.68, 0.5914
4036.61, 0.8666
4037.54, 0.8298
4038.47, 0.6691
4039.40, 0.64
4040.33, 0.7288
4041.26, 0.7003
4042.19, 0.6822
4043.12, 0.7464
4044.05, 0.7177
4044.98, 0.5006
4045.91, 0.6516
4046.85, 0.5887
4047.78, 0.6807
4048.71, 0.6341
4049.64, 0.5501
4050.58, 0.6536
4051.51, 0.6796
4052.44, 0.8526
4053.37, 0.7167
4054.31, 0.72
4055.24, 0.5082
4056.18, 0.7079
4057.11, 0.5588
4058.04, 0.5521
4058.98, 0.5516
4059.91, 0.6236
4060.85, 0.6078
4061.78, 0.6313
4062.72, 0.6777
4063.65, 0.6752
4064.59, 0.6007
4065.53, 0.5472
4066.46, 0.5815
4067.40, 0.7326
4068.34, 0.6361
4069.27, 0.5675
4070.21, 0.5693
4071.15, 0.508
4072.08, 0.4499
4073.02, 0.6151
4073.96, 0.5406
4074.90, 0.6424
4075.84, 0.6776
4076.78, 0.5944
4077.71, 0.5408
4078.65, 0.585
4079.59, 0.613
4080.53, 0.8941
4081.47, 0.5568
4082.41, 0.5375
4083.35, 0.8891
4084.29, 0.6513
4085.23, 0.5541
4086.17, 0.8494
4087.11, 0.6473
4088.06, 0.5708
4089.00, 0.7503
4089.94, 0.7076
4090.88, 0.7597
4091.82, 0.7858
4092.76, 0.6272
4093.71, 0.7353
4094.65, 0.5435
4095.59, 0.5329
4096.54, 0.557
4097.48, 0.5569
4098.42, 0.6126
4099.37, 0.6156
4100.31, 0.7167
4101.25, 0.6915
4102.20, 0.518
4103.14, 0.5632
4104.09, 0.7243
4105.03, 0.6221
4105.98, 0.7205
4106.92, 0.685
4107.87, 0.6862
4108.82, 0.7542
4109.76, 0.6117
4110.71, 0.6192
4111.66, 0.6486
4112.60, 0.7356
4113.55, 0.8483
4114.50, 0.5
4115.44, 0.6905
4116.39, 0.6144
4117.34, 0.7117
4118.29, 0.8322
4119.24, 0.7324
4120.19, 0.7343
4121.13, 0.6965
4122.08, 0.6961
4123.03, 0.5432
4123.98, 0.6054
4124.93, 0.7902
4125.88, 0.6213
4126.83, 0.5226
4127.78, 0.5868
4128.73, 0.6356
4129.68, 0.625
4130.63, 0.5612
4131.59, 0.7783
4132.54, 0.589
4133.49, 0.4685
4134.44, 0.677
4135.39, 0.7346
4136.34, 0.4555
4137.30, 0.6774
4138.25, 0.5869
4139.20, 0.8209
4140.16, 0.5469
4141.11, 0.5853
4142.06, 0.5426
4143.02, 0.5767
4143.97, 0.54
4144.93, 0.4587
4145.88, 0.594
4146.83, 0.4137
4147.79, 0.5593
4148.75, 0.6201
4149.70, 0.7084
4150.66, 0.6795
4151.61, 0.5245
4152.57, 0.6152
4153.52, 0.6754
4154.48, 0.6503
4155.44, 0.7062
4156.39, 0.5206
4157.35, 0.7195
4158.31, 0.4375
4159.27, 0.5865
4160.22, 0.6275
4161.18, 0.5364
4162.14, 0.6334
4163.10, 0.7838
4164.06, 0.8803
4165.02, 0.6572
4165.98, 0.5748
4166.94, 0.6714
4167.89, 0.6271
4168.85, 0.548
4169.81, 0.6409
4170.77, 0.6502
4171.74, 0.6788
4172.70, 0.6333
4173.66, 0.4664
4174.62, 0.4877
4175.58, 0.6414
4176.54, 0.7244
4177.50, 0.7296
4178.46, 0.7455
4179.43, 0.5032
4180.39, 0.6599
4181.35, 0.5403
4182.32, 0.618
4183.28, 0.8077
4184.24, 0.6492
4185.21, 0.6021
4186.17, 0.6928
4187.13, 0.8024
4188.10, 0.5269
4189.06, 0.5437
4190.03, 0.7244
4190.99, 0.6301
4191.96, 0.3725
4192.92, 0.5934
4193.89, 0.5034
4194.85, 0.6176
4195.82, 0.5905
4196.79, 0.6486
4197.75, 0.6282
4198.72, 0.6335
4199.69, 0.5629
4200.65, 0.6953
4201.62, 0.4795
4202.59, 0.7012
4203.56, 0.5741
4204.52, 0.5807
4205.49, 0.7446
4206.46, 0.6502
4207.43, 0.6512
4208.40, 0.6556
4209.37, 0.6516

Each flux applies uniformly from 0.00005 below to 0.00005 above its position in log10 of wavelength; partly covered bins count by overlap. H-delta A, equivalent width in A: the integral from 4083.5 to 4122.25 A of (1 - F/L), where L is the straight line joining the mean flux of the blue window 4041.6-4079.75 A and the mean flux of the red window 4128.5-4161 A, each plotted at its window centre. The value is -3.7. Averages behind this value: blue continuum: 0.622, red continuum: 0.602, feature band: 0.67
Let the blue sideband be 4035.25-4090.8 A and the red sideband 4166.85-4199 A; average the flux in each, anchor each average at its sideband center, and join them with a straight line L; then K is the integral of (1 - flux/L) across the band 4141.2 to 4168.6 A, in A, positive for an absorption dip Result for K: 0.7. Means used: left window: 0.647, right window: 0.621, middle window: 0.611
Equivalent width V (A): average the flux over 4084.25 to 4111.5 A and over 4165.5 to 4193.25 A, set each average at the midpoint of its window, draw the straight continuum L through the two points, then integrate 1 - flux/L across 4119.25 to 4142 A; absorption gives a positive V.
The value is 0.34 A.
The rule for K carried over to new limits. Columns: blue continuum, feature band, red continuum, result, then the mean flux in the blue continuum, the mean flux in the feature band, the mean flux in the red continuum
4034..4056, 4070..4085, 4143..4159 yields 0.7 A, 0.673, 0.617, 0.589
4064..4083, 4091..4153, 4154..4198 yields -2.1 A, 0.602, 0.634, 0.626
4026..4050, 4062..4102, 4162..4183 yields 2.2 A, 0.686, 0.635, 0.642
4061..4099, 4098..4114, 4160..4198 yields -0.9 A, 0.632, 0.669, 0.63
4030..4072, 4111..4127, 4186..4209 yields -1.1 A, 0.656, 0.68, 0.616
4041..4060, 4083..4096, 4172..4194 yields -0.9 A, 0.646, 0.685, 0.62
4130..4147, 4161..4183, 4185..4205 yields -1.4 A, 0.593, 0.639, 0.605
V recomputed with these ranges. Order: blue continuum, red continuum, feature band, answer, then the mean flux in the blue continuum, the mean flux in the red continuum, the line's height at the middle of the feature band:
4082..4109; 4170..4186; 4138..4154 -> 1.3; 0.66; 0.635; 0.645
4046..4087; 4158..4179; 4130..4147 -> 1.1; 0.631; 0.636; 0.634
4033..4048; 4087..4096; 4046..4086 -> 2.8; 0.68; 0.668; 0.674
